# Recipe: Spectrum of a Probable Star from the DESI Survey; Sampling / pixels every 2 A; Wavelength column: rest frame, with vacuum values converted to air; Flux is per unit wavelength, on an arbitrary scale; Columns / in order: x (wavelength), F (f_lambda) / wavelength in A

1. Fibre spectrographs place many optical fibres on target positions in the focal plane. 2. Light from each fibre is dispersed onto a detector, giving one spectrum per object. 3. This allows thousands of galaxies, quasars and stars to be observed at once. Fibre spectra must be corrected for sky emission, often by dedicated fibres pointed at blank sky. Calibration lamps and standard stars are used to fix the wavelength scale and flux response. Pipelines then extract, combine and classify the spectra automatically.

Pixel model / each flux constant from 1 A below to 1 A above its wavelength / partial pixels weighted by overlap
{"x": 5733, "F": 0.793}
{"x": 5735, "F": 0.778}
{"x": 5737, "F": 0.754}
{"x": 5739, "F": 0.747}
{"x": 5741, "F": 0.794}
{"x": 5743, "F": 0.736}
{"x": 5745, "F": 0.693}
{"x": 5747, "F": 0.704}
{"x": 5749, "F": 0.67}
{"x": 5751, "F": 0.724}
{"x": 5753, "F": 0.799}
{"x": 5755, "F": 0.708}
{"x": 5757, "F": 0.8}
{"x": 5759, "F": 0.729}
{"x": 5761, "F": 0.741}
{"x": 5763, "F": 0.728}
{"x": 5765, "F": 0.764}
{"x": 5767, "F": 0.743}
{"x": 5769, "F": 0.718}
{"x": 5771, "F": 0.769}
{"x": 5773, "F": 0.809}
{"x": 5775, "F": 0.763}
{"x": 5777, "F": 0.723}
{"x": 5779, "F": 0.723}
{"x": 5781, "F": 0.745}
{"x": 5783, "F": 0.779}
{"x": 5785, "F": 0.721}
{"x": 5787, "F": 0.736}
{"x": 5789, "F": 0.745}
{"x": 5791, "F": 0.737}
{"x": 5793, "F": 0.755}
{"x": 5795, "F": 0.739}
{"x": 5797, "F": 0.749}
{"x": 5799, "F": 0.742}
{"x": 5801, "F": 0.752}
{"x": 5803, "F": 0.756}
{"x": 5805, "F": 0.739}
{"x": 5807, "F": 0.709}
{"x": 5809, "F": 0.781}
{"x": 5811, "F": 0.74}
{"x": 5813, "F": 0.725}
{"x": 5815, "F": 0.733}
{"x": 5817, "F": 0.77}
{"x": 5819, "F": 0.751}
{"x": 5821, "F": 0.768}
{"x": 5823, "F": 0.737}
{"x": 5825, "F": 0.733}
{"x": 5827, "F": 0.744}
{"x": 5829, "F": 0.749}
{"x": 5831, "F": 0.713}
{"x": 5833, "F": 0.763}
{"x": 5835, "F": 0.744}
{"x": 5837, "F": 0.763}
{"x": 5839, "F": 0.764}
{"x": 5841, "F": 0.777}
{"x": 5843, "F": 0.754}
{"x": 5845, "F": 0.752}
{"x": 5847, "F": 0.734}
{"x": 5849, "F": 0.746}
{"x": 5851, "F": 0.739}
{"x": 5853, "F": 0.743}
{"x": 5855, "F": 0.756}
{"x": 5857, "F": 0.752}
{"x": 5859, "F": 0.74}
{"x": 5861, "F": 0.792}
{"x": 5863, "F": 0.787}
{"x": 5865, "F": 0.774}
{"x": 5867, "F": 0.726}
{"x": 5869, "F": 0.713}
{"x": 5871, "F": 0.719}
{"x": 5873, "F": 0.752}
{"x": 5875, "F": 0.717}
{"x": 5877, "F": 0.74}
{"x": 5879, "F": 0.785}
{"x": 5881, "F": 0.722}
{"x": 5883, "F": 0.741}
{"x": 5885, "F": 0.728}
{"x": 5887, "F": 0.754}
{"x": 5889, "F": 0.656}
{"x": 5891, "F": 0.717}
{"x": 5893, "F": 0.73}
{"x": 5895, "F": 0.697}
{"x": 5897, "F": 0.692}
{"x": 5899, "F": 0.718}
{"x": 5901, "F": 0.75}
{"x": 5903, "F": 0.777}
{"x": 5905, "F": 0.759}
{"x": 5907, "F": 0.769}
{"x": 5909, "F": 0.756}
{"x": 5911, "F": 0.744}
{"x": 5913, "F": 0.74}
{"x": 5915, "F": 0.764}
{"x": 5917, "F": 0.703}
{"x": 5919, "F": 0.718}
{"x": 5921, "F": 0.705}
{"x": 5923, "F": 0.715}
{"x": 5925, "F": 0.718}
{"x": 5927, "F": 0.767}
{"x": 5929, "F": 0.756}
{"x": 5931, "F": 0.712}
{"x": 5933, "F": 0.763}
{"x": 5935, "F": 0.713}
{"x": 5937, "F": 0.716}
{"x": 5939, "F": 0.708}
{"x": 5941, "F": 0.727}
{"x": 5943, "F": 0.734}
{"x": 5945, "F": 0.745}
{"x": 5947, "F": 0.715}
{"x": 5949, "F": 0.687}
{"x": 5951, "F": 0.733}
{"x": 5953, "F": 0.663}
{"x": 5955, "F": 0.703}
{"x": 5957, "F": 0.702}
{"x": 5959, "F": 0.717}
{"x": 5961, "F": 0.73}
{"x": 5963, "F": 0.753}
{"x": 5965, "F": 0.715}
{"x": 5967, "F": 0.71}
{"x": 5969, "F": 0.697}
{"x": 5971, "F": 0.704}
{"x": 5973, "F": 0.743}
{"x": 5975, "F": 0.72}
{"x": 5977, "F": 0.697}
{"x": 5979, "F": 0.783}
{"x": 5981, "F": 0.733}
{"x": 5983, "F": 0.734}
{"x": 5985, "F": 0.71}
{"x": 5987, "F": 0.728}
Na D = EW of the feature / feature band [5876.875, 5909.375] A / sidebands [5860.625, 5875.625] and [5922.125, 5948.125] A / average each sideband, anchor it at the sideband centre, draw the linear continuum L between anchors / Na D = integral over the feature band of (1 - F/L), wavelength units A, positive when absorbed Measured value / 0.3 A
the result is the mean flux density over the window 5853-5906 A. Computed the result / 0.738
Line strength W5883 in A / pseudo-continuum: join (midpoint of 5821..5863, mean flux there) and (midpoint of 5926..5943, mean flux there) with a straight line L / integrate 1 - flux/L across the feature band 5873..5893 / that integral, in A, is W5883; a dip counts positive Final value 0.3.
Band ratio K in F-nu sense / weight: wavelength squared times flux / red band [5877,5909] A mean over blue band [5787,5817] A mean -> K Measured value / 1.02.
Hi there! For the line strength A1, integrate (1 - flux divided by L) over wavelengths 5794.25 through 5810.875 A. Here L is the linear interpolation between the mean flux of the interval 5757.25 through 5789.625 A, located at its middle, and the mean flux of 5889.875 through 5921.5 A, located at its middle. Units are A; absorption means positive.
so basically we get 0.0 A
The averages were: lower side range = 0.747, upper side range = 0.734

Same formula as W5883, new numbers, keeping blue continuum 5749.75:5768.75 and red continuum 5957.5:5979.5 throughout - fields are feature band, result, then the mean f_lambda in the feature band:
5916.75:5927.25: 0.1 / 0.719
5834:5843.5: -0.3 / 0.761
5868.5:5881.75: -0.1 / 0.737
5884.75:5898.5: 0.4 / 0.71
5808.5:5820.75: -0.2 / 0.75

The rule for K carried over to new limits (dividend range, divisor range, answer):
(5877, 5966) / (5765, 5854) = 1.01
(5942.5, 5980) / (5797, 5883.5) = 1.00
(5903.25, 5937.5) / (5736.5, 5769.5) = 1.06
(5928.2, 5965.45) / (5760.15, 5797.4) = 1.02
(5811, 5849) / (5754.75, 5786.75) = 1.02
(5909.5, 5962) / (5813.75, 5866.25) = 0.99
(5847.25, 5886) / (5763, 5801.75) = 1.03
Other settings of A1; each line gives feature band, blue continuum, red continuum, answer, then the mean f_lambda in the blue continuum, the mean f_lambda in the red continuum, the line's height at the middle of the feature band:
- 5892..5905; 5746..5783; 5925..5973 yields -0.05 A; 0.743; 0.721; 0.727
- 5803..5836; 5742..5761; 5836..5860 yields 0.05 A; 0.73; 0.752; 0.745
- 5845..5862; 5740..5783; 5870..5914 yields -0.31 A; 0.743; 0.735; 0.737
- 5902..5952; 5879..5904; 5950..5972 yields -1.05 A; 0.726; 0.712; 0.719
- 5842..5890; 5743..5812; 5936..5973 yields -0.92 A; 0.742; 0.715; 0.729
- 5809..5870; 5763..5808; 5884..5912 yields -0.89 A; 0.746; 0.732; 0.739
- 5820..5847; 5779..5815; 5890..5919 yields -0.34 A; 0.743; 0.736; 0.741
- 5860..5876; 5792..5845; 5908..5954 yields -0.19 A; 0.748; 0.726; 0.738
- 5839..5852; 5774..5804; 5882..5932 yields -0.23 A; 0.744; 0.731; 0.738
